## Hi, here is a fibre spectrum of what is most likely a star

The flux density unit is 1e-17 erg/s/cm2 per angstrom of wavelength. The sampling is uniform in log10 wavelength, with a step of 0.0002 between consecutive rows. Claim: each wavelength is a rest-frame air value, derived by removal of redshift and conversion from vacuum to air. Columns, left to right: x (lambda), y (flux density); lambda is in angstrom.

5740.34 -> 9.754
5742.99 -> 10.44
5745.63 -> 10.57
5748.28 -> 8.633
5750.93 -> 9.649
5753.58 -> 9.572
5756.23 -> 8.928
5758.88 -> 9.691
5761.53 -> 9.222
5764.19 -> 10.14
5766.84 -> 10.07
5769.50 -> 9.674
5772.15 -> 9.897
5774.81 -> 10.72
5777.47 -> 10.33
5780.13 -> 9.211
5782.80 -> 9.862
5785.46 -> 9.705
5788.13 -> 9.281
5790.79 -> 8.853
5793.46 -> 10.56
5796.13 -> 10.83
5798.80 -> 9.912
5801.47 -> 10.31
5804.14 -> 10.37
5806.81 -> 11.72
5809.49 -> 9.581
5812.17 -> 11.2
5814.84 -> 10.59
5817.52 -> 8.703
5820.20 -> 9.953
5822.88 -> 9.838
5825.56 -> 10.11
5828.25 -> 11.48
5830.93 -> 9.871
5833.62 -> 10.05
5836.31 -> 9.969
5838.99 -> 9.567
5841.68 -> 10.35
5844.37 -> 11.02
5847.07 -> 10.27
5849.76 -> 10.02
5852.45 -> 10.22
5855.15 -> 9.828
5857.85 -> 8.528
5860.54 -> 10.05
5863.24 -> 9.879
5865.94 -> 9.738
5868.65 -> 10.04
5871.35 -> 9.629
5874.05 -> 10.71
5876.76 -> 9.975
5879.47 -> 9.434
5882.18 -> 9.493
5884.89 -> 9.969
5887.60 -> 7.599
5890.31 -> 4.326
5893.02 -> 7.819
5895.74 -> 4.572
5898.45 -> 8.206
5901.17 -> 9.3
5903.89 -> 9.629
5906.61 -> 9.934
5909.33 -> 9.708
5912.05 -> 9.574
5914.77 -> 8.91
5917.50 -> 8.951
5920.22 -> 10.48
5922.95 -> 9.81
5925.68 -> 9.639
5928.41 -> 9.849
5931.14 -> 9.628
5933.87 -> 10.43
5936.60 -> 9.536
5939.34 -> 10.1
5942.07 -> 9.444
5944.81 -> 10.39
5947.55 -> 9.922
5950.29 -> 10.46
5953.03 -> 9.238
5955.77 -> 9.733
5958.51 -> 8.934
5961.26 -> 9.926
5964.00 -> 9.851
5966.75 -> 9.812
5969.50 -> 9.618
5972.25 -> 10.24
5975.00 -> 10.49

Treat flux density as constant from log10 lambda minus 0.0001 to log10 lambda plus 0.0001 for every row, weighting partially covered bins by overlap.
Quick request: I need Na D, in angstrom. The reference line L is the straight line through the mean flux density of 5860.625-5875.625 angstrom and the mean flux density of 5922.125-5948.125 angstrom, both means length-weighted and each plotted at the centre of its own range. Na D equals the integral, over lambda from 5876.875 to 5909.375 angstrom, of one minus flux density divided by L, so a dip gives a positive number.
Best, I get 5.3 angstrom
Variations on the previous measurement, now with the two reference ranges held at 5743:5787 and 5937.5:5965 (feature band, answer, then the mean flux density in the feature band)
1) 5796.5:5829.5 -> -1.88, 10.3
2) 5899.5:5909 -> 0.20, 9.58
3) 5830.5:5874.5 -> -0.88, 9.97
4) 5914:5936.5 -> 0.15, 9.72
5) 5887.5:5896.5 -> 3.51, 5.97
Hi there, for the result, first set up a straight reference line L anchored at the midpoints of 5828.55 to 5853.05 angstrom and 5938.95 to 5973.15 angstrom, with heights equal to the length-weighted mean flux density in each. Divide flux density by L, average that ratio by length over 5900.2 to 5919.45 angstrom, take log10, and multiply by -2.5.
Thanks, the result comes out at 0.06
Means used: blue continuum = 10.2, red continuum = 9.81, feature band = 9.47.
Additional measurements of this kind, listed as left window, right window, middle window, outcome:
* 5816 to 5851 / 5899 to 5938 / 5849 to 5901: 0.108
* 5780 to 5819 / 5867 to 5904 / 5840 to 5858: -0.101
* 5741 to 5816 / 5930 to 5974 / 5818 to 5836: -0.020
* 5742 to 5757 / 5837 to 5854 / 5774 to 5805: -0.010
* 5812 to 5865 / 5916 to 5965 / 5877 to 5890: 0.131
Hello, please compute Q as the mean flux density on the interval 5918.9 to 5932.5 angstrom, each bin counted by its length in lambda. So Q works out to 9.88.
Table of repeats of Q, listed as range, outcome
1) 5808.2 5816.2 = 10.5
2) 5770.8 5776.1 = 10.3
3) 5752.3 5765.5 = 9.51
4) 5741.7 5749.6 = 9.88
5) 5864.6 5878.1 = 10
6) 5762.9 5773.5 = 9.95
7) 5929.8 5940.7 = 9.92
